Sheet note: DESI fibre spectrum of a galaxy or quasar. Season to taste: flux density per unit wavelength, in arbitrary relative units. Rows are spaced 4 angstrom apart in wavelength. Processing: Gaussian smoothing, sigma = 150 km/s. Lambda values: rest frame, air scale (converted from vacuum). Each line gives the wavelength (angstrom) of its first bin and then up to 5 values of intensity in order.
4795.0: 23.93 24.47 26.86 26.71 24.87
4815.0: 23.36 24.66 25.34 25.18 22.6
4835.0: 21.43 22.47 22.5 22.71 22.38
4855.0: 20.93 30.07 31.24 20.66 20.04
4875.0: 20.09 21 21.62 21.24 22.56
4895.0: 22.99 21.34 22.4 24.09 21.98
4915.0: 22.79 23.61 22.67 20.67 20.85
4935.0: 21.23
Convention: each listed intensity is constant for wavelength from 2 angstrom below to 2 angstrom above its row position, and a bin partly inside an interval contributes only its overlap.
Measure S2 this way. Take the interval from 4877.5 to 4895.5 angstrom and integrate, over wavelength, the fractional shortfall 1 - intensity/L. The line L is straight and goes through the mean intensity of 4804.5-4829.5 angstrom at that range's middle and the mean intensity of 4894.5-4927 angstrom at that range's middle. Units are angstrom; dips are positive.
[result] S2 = 1.1 angstrom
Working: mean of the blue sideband 25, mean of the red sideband 22.6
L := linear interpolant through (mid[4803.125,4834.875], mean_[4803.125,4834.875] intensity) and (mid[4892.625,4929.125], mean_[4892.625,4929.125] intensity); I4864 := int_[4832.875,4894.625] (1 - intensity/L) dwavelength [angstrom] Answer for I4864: 2.2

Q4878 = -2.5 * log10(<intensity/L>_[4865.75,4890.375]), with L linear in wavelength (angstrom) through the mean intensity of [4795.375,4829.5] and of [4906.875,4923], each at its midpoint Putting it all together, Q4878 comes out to 0.14 mag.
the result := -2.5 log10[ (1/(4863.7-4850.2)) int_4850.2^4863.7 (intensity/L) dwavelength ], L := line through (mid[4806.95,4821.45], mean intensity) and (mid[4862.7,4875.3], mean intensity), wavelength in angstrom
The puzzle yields -0.14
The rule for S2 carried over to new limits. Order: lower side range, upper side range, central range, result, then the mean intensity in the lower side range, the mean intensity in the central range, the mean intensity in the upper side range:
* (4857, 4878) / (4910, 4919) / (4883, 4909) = 1.0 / 24.3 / 22.4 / 22.7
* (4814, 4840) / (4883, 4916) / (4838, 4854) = 0.6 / 23.6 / 22.4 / 22.4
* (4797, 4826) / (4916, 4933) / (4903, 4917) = -0.3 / 25.2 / 22.9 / 22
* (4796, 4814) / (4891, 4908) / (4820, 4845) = 1.4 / 25.5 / 23.3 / 22.6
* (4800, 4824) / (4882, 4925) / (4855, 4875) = -0.7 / 25.3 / 24.5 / 22.5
